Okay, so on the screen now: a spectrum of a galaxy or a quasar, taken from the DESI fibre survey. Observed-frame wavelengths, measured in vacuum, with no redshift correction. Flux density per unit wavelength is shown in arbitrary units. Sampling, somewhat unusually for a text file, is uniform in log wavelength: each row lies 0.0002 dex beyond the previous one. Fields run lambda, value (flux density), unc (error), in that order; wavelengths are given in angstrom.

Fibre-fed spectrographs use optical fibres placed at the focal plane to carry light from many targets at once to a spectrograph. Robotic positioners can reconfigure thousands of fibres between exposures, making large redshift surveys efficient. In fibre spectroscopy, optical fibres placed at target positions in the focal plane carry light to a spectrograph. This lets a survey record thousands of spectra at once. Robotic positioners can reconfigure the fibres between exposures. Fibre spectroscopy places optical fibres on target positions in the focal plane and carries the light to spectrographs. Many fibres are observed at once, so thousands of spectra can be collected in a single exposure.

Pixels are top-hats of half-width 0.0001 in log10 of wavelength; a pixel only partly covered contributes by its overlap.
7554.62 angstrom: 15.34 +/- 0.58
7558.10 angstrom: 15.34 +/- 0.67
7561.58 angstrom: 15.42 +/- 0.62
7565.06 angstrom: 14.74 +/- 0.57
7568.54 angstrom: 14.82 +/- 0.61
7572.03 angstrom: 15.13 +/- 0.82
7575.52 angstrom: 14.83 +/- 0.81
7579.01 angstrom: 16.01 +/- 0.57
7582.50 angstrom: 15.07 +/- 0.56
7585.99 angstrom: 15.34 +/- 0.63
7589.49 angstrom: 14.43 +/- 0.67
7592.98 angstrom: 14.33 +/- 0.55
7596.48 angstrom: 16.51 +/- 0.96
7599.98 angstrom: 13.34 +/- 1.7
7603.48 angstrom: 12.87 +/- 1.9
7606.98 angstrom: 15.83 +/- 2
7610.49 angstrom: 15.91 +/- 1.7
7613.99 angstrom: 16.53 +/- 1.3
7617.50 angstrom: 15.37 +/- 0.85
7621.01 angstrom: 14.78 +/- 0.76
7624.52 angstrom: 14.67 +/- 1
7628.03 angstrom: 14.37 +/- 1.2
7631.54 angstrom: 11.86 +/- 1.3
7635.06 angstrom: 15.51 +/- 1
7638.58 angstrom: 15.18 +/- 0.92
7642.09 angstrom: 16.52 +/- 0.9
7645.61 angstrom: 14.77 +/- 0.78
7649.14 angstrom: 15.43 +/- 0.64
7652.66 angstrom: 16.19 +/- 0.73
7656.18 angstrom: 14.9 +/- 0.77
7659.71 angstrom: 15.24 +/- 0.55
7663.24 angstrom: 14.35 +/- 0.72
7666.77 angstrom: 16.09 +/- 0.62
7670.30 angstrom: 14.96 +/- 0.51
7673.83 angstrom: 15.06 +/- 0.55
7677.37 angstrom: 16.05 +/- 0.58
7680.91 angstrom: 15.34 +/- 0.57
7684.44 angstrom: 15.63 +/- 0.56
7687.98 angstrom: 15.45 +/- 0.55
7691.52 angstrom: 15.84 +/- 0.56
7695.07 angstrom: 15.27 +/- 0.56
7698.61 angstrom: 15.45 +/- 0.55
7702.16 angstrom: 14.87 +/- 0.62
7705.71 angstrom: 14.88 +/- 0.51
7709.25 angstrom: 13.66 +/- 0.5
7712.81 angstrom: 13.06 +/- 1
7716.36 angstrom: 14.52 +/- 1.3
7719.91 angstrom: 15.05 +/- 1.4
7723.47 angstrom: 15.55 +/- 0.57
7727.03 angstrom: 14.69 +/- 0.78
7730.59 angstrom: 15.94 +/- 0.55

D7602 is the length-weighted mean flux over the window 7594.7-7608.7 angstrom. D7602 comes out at 14.6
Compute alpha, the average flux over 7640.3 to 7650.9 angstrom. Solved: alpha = 15.6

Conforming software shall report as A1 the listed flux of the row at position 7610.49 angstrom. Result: 15.91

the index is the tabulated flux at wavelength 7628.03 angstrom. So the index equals 14.37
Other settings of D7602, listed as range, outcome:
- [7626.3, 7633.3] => 13.1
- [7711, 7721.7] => 14.2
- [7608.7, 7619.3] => 15.9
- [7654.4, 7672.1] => 15.1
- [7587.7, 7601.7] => 14.7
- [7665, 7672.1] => 15.5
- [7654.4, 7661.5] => 15.1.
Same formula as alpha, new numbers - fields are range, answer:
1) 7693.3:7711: 14.8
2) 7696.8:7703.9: 15.2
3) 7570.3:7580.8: 15.3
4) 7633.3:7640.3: 15.3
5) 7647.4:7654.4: 15.8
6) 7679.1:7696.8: 15.5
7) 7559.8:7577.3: 15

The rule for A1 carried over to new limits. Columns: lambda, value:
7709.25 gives 13.66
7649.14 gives 15.43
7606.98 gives 15.83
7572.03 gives 15.13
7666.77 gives 16.09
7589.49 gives 14.43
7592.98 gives 14.33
